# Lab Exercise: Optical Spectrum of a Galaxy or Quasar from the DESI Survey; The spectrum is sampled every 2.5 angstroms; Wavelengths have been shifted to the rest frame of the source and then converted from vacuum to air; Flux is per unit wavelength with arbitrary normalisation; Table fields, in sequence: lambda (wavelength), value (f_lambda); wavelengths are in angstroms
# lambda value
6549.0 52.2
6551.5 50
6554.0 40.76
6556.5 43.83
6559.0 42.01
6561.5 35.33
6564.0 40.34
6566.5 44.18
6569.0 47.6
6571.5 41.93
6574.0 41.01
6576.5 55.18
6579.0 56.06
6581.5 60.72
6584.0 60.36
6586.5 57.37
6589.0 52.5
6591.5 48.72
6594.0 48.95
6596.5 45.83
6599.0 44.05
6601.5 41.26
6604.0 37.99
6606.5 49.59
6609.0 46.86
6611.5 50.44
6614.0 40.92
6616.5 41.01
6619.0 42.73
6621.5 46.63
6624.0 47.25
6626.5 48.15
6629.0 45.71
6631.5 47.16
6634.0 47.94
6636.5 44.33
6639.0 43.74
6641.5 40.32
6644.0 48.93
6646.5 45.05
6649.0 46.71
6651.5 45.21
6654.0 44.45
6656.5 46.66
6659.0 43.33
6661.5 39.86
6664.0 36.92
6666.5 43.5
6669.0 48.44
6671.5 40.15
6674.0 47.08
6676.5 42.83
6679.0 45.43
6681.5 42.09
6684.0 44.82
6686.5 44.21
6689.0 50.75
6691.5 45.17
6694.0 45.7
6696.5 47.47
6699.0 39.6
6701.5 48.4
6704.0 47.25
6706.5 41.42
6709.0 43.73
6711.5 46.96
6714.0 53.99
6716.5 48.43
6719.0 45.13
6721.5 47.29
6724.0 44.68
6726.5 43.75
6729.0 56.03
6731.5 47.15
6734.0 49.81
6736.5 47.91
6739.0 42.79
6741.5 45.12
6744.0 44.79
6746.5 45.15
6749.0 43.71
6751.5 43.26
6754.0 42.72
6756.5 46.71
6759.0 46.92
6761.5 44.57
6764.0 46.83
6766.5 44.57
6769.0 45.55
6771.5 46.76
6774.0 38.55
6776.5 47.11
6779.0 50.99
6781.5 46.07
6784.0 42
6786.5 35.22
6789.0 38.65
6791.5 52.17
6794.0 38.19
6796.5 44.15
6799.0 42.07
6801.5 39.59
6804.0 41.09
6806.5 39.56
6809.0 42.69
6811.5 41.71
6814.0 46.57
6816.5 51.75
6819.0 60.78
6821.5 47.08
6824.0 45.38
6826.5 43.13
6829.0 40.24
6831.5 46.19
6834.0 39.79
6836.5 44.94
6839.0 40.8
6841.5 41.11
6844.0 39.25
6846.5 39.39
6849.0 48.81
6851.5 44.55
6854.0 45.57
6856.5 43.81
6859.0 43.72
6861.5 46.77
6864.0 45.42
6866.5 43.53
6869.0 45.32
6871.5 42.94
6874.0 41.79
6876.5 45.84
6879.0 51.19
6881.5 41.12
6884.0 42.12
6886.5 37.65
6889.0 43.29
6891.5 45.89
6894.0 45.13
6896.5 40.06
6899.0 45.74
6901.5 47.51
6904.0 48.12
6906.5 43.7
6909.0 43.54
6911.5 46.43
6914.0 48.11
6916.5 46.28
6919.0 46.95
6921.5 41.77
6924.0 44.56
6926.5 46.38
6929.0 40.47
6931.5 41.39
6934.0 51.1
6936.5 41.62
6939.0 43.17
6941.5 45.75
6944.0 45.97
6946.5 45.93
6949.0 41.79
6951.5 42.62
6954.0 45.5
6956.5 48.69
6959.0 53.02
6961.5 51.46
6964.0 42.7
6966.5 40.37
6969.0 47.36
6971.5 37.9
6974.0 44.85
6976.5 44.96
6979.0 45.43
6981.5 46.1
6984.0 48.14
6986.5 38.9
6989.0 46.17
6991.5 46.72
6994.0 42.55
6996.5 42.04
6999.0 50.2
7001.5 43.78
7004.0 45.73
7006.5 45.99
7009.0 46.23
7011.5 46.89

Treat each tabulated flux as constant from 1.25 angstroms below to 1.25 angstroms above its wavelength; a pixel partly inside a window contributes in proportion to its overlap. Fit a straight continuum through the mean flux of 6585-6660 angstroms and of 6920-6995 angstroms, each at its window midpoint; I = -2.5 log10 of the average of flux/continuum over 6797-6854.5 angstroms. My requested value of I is 0.03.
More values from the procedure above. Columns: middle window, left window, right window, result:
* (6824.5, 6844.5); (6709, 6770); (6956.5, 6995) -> 0.09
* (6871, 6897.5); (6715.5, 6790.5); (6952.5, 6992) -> 0.05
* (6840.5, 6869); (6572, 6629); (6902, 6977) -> 0.05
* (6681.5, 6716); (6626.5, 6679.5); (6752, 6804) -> -0.04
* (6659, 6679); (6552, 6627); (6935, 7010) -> 0.08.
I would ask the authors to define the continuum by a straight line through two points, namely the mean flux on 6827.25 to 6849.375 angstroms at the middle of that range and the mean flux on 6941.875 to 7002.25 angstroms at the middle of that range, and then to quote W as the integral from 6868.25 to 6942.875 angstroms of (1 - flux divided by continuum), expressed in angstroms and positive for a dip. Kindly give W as -1.5 angstroms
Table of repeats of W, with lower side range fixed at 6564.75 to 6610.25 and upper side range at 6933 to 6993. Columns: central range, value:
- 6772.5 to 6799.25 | 2.1 angstroms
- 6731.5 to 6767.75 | 1.4 angstroms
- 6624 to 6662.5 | 2.4 angstroms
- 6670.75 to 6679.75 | 0.7 angstroms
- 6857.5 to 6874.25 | 0.7 angstroms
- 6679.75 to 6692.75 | 0.7 angstroms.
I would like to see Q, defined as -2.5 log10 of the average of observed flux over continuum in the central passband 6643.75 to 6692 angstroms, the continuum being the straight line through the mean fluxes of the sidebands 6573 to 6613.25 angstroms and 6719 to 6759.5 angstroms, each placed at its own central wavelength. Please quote 0.08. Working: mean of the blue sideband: 49.7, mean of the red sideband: 46.1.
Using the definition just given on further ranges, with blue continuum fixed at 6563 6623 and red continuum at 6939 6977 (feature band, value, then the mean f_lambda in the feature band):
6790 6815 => 0.09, 42.7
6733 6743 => 0.01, 46.3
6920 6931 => 0.05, 43.2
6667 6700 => 0.05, 44.9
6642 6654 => 0.03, 45.9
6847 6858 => 0.02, 45.2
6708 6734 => -0.02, 47.9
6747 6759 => 0.05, 44.5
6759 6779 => 0.03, 45.4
